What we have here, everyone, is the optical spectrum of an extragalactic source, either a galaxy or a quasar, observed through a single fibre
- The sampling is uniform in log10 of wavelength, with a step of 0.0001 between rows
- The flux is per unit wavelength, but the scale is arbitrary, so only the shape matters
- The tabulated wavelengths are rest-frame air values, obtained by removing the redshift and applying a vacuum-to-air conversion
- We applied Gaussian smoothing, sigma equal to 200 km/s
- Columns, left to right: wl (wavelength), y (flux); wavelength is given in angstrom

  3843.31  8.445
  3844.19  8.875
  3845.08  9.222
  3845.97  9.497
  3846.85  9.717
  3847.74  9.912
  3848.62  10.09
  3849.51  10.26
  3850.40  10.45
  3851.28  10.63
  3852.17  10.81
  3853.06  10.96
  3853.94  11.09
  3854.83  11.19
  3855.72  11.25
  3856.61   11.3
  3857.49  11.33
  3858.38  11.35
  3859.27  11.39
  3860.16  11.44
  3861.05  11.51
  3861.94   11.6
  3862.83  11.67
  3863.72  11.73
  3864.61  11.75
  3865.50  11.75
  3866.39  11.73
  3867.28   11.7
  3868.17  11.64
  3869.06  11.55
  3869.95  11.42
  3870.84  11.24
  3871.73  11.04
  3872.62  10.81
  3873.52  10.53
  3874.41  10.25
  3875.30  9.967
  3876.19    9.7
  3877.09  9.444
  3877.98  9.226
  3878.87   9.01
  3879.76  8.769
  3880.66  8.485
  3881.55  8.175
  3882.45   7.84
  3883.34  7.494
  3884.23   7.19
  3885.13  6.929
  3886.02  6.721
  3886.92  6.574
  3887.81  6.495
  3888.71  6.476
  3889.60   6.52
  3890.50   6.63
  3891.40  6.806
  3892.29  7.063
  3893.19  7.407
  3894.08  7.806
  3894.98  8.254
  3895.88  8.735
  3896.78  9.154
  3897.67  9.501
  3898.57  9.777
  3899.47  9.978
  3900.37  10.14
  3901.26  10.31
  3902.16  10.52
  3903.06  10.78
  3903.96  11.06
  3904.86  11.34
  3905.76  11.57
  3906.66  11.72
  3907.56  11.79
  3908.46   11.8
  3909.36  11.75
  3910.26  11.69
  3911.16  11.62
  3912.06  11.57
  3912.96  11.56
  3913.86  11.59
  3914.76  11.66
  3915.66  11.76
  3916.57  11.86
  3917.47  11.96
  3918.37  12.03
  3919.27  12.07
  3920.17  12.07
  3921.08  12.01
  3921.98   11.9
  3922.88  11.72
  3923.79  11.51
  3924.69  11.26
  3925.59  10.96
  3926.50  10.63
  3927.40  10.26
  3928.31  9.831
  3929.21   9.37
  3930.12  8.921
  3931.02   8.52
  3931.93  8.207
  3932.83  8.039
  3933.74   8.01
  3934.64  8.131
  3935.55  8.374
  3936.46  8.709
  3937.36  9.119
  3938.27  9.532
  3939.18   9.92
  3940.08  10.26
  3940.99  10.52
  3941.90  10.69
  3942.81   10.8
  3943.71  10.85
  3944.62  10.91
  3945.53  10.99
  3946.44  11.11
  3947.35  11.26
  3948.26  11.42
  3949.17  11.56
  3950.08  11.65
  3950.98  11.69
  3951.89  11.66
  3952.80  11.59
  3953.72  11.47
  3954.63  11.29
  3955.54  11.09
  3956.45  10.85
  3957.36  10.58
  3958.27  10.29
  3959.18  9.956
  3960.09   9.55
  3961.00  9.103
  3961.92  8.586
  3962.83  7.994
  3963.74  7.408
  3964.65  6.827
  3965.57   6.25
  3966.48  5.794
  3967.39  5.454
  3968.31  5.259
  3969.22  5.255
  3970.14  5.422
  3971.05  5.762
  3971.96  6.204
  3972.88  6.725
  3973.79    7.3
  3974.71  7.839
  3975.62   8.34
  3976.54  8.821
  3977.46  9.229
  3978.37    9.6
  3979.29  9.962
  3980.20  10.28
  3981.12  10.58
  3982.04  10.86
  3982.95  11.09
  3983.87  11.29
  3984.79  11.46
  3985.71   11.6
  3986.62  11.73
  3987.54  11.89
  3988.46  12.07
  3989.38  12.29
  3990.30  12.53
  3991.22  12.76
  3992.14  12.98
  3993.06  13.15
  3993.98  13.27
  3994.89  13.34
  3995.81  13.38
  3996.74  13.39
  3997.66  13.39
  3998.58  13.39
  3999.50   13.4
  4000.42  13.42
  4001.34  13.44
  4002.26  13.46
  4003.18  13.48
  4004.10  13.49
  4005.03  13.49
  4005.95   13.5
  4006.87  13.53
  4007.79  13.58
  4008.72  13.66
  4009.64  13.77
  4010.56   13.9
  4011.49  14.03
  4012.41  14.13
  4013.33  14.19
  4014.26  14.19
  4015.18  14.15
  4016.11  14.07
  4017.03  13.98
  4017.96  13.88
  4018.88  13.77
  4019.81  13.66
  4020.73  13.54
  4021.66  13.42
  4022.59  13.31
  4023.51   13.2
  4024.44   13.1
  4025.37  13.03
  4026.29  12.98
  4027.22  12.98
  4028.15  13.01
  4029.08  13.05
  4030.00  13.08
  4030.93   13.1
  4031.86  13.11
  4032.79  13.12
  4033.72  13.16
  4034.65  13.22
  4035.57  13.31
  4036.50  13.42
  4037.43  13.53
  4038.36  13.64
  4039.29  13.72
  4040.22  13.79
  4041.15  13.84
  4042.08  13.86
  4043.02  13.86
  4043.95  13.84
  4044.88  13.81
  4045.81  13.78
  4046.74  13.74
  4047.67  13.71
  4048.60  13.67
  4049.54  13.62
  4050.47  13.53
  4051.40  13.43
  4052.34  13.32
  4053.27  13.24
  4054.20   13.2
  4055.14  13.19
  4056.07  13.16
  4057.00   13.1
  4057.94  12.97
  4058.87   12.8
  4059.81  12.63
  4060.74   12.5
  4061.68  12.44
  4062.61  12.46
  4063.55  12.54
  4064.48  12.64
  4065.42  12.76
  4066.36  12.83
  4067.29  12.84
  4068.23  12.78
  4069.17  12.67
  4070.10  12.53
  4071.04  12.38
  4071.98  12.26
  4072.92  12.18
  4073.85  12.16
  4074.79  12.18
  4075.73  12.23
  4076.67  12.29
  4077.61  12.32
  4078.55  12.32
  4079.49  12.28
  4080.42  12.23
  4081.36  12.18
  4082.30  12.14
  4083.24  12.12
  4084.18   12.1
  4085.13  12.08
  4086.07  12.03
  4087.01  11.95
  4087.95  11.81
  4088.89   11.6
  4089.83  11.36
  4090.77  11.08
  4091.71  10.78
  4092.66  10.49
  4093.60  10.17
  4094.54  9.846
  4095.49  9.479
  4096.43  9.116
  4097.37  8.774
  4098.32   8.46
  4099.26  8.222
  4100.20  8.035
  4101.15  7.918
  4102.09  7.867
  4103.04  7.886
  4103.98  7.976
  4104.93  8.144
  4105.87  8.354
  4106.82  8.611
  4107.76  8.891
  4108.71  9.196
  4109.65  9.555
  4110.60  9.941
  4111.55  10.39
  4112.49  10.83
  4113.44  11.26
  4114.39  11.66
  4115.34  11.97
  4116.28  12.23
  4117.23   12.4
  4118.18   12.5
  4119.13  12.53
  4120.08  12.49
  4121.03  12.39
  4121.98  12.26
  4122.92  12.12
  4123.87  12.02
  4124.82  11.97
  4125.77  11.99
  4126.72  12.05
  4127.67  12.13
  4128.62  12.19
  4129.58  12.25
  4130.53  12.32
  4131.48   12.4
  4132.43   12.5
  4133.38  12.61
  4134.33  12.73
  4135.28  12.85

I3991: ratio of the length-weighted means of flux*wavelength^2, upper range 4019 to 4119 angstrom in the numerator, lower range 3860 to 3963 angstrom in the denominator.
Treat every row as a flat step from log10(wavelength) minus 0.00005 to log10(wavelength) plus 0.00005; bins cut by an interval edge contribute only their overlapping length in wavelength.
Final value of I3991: 1.3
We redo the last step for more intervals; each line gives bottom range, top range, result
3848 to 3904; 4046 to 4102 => 1.35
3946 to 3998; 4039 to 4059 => 1.40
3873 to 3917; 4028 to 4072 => 1.51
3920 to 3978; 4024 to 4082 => 1.46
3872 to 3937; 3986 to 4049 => 1.46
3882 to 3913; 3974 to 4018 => 1.42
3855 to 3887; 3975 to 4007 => 1.26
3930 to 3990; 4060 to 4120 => 1.25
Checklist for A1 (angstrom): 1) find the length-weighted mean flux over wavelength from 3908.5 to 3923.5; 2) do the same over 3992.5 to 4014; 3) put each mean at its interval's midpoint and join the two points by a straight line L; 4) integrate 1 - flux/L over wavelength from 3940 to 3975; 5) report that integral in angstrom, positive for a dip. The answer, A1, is 9.42 angstrom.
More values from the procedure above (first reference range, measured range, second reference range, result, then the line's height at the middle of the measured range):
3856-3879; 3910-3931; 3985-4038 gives 1.10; 11.9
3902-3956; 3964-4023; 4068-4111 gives -3.83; 10.8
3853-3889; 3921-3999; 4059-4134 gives 3.57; 10.5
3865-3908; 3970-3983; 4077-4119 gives 1.73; 9.84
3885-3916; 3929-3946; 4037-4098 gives 1.27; 10.2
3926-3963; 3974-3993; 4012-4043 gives 1.39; 11.7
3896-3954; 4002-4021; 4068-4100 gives -4.65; 11.1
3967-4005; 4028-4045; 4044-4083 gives -1.90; 12.1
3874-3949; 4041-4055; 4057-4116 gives -3.63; 10.8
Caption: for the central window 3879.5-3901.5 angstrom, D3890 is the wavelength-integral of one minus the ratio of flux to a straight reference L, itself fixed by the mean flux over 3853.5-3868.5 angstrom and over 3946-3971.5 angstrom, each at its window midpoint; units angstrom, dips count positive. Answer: 5.8 angstrom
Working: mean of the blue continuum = 11.5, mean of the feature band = 7.94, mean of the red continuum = 9.14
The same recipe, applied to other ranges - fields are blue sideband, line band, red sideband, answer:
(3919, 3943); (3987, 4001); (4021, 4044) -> -1.0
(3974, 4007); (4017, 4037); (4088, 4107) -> -4.1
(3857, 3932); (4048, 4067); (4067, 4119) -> -4.0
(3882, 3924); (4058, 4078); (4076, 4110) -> -4.5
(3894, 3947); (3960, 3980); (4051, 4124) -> 6.3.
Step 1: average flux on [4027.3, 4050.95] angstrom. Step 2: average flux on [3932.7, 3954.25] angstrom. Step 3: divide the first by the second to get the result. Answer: 1.3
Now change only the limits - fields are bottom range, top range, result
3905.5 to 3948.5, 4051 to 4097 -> 1.13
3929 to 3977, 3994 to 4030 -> 1.49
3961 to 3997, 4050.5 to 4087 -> 1.31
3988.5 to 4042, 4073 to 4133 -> 0.82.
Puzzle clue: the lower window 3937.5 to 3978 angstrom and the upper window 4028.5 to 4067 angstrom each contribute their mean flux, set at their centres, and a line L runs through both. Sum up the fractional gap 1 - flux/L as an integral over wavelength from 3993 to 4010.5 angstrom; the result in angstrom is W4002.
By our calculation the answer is -3.6 angstrom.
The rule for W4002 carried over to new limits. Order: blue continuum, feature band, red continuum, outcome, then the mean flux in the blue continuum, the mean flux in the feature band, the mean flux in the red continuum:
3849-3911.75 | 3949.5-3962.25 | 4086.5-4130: -0.68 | 9.97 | 10.7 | 10.5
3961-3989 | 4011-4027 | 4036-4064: -3.26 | 8.58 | 13.7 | 13.3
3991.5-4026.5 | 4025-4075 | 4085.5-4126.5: -3.57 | 13.6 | 13.1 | 10.4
